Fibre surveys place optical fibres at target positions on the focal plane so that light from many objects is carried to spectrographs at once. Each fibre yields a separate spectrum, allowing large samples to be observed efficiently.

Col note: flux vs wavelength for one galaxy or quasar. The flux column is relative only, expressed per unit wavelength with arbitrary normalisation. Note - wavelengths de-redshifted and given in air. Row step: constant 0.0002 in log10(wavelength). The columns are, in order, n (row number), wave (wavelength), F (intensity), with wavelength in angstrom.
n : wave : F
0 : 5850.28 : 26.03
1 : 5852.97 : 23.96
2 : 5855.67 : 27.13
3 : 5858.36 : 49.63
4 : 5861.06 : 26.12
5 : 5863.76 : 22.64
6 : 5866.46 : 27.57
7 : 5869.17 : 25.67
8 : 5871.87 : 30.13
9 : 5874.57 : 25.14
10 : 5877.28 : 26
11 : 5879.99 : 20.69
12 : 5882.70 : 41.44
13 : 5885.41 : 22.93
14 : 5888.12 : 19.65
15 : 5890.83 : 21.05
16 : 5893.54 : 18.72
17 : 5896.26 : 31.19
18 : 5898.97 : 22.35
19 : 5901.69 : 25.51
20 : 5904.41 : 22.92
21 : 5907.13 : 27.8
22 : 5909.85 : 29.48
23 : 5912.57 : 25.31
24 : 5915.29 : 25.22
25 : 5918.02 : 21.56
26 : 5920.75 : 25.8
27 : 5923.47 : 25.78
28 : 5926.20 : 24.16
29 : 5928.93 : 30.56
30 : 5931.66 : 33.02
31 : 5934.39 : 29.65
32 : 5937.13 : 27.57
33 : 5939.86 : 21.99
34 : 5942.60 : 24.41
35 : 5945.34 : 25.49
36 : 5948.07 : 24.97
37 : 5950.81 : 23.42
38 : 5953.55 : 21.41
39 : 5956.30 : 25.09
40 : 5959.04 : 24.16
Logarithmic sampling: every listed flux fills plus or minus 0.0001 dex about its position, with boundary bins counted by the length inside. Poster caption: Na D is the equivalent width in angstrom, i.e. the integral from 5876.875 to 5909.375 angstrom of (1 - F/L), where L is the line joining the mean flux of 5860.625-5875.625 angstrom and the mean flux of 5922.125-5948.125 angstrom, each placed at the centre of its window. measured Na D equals 1.66 angstrom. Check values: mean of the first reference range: 26.2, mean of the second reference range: 26.9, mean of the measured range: 25.1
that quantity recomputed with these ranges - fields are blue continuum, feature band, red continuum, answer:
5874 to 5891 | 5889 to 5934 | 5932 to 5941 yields 1.40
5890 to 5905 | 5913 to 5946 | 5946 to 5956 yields -3.60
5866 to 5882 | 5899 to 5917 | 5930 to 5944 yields 0.83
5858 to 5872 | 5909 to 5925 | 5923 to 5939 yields 1.76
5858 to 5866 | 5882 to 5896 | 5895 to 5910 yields 1.59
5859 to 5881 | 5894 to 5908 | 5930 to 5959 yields 0.34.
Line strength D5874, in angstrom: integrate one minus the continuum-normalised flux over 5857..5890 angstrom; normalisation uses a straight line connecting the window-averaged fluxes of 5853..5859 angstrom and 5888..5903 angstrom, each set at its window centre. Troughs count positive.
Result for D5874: 1.44 angstrom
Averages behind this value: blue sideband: 33.9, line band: 28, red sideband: 23.4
